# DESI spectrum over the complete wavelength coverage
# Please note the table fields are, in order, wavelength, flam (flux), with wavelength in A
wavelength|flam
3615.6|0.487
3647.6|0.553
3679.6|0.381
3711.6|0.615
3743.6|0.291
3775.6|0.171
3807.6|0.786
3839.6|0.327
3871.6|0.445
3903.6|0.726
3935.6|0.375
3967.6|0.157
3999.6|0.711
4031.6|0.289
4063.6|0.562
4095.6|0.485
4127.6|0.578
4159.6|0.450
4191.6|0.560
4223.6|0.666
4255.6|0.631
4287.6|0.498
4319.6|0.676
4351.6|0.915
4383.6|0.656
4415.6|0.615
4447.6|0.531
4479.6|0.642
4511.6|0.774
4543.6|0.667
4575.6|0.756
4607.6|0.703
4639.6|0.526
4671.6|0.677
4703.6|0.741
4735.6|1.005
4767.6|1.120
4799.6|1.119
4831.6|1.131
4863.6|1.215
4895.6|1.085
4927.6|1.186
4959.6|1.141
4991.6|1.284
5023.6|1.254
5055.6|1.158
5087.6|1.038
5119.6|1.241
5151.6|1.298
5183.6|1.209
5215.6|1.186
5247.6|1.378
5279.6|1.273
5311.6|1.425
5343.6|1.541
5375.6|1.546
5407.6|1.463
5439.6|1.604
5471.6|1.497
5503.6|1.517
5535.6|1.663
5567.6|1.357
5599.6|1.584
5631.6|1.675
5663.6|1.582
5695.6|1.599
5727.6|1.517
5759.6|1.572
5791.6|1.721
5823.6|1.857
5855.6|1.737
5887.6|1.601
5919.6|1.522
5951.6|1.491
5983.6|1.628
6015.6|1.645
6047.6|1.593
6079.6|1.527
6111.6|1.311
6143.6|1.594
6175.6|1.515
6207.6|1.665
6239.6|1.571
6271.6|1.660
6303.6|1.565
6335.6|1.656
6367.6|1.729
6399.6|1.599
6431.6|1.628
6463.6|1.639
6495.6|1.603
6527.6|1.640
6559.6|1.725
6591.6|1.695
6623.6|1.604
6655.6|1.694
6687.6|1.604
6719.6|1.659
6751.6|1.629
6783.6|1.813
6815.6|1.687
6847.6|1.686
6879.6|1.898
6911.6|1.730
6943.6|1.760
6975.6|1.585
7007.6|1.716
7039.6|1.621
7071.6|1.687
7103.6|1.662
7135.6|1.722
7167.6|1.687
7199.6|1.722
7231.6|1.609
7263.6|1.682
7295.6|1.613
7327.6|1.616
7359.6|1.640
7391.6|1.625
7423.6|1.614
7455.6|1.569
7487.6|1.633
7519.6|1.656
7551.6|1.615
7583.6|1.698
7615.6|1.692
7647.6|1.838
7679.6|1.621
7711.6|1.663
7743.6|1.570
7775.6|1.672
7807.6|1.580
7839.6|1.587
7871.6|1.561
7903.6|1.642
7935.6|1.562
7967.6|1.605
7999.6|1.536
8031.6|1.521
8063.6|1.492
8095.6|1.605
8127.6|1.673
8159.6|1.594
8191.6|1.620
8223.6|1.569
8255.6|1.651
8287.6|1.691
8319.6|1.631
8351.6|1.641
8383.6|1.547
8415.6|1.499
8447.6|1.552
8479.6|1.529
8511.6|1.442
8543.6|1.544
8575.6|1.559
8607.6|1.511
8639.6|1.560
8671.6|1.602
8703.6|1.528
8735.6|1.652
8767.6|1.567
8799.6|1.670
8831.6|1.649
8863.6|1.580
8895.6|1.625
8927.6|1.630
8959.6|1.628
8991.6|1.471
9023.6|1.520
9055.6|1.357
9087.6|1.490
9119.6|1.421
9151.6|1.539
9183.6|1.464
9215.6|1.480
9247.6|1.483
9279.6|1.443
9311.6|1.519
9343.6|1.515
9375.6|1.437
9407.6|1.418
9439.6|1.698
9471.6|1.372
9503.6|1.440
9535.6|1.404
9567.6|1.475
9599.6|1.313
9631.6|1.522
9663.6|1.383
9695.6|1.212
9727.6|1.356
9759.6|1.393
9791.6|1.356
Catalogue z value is 0.18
